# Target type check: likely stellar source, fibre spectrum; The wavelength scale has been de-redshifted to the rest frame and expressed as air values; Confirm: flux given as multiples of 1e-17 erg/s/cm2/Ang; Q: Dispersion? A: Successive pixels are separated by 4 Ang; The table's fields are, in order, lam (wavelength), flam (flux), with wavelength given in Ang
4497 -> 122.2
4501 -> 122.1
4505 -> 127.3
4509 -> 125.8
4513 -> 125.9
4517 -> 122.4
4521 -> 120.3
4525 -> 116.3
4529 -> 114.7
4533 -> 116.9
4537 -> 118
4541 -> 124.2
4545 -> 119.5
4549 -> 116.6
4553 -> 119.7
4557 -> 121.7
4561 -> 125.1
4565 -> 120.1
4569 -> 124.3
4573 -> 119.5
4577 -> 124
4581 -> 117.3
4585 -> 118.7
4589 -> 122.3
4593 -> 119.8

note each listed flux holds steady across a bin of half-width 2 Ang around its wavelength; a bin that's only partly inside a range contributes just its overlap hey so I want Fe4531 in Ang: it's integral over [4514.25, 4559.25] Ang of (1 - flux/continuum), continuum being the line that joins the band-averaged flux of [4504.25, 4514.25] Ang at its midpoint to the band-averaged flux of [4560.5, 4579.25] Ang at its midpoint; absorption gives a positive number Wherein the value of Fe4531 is 1.9 Ang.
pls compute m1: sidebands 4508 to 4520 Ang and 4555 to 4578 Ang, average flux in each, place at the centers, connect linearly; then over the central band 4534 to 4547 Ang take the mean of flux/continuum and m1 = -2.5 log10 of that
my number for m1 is 0.03 mag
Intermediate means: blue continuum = 124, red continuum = 122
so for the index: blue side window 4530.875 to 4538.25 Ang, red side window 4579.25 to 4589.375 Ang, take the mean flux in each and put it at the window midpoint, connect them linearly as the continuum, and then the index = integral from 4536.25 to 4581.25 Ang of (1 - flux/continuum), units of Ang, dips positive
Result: -1.10 Ang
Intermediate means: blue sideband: 117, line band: 121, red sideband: 119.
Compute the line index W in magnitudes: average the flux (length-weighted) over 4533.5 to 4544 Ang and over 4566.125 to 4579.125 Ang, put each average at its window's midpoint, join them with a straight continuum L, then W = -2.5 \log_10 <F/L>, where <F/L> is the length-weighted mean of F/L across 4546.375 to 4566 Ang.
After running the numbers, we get 0.01 mag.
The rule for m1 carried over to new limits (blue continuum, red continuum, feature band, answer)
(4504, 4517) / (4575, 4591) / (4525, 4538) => 0.07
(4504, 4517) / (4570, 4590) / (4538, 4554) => 0.03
